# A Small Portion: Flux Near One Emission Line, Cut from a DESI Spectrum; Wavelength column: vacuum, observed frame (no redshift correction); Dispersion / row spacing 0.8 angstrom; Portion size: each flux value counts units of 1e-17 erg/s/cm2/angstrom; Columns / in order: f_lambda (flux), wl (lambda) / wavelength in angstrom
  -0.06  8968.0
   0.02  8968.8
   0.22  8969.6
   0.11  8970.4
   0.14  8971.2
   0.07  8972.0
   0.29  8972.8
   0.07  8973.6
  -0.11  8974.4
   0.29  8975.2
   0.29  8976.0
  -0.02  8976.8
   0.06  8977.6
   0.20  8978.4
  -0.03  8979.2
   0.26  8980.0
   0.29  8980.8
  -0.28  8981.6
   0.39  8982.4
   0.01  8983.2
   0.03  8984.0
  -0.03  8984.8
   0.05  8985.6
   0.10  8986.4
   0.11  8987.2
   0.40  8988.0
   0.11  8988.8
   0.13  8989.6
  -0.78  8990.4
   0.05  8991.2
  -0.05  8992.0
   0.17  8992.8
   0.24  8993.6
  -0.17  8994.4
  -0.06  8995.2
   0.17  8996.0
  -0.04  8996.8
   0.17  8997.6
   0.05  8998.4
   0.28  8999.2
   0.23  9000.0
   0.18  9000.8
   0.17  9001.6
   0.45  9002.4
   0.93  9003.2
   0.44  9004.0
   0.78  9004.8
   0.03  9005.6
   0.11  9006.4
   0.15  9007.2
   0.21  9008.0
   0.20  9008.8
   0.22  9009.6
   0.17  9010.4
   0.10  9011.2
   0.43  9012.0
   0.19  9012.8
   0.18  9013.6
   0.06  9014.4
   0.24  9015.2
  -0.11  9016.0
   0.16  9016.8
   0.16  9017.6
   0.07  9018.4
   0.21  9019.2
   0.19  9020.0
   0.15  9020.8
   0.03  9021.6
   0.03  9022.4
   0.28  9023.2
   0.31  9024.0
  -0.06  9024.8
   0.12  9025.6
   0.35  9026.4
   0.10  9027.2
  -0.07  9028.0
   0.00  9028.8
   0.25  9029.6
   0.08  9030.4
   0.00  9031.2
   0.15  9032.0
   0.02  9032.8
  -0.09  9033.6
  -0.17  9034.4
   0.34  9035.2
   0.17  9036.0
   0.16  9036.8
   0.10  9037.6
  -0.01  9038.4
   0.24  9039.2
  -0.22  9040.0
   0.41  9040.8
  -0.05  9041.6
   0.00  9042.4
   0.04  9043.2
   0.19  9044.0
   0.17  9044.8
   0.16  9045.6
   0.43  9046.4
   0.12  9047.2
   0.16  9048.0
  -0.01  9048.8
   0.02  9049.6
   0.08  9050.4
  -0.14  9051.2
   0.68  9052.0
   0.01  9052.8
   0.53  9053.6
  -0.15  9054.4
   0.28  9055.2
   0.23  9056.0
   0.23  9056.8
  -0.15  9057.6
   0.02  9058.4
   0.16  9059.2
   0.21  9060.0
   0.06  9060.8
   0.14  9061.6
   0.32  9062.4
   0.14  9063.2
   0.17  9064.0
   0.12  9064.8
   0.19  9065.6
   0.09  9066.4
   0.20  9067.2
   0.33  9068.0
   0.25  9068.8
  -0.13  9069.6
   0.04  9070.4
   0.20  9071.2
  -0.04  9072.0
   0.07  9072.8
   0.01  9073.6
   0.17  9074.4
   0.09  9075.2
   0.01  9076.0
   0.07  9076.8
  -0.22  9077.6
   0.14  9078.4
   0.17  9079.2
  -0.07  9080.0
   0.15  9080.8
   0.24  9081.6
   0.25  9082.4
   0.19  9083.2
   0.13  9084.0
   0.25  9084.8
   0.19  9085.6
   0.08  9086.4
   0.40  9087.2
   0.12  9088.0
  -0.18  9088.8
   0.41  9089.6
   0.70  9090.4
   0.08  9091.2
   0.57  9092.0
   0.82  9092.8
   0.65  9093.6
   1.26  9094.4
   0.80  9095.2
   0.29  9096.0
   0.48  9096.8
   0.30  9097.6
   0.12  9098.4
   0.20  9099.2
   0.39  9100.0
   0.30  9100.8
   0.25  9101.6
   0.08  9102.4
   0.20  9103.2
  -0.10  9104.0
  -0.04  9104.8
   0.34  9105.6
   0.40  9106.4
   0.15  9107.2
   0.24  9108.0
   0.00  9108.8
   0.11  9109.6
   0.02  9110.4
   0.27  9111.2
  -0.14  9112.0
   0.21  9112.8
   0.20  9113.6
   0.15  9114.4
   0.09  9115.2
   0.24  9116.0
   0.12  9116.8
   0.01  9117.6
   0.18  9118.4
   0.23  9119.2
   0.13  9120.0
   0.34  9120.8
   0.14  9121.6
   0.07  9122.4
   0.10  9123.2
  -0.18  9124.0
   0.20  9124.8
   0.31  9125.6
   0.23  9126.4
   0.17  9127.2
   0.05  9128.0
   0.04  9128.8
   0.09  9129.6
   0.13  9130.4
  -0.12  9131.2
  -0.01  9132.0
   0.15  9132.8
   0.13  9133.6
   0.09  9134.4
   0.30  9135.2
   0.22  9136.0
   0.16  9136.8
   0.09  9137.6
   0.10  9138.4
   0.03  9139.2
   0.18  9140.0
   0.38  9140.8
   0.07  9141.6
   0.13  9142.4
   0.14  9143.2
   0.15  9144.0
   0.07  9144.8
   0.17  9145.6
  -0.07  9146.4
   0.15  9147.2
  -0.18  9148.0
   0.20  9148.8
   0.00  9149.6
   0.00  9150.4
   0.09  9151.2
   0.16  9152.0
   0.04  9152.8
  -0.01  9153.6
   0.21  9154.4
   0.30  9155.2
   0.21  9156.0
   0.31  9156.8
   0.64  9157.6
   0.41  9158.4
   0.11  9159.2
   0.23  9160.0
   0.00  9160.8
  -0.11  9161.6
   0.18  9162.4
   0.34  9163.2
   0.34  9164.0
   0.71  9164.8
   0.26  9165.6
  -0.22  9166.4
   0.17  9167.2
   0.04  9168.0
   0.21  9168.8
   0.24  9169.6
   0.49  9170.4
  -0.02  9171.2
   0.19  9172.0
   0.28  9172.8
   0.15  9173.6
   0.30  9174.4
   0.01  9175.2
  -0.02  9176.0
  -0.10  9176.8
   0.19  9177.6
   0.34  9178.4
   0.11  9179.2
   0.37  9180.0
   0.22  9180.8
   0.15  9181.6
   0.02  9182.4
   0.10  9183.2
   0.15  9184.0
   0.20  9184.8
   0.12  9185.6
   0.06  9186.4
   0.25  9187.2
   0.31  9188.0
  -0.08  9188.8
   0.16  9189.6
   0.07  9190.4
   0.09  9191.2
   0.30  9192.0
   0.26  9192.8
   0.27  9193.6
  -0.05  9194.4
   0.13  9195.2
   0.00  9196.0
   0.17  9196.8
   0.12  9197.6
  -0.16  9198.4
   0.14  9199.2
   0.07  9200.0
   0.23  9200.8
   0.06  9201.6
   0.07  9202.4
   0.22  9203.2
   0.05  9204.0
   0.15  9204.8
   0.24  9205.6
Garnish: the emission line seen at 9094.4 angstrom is H-gamma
